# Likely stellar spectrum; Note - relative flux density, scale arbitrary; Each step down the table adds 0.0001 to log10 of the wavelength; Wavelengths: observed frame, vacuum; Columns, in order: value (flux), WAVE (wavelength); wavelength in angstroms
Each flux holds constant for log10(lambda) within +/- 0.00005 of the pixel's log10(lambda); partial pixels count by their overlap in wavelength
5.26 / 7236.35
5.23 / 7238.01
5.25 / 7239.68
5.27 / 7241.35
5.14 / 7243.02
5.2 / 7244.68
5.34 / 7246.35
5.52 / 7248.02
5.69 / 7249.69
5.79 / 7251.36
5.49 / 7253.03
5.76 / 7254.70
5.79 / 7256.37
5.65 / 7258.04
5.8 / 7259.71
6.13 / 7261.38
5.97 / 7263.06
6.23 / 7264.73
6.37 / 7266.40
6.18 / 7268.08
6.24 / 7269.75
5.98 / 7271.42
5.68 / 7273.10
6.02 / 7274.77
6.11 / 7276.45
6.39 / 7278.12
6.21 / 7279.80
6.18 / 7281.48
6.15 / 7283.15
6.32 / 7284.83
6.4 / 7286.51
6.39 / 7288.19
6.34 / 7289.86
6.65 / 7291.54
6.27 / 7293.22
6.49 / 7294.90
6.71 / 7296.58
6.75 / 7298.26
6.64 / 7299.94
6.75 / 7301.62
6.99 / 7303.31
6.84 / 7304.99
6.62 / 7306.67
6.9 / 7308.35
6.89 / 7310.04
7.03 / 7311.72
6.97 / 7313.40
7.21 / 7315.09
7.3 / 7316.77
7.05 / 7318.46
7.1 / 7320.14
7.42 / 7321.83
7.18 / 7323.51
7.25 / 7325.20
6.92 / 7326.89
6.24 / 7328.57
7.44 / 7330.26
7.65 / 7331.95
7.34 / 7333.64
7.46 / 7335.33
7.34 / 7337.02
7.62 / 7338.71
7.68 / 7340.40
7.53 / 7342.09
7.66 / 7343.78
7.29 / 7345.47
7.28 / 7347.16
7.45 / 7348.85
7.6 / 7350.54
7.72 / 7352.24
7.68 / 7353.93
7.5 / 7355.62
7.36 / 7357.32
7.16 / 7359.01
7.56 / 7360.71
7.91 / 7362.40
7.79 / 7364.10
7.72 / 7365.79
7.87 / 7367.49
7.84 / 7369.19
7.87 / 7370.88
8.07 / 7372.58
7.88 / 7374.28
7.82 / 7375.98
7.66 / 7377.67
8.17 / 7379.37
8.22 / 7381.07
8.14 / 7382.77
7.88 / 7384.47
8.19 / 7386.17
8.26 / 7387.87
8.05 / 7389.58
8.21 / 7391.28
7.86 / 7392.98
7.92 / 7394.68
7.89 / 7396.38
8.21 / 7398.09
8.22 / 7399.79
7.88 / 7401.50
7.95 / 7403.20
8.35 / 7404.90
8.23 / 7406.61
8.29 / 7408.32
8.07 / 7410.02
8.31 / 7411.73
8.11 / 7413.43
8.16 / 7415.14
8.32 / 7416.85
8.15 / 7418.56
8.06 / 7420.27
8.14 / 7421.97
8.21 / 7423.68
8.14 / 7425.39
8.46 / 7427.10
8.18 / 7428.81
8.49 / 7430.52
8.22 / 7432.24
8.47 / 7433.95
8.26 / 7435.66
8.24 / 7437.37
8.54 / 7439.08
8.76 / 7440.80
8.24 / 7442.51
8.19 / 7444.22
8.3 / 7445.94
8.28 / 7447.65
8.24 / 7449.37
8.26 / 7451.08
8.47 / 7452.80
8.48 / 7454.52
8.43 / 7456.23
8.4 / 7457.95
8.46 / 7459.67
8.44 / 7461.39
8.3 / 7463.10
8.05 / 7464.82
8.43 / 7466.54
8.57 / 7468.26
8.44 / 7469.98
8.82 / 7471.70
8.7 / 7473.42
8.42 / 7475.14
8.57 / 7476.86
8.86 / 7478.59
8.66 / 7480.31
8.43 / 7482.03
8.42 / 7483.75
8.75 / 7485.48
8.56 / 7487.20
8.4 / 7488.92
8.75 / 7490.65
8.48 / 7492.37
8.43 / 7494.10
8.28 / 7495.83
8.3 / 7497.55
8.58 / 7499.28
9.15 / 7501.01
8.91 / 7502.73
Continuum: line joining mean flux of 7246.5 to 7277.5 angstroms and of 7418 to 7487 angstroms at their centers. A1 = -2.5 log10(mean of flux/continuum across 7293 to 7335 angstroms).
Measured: -0.06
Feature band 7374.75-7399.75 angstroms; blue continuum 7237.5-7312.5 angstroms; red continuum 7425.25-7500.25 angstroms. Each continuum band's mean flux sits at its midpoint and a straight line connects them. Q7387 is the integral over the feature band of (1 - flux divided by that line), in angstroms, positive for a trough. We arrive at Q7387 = -1.8 angstroms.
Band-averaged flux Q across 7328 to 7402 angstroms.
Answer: 7.73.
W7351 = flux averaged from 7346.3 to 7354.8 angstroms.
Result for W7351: 7.55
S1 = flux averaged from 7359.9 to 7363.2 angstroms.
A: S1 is 7.75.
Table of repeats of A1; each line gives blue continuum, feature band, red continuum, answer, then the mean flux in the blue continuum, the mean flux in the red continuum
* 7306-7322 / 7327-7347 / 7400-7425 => -0.01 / 7.04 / 8.16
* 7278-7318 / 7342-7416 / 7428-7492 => -0.05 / 6.65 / 8.45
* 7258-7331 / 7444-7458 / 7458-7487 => -0.01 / 6.56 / 8.52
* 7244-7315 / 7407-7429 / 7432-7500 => -0.04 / 6.25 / 8.45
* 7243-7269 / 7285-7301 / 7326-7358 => -0.01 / 5.78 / 7.41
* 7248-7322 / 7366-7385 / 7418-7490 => -0.07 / 6.39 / 8.4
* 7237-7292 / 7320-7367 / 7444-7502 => -0.08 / 5.9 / 8.48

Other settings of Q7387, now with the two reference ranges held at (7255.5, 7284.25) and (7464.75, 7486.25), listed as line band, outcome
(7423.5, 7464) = -0.9 angstroms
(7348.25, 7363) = -0.9 angstroms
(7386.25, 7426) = -2.1 angstroms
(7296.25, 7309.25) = -0.6 angstroms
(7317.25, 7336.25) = -1.2 angstroms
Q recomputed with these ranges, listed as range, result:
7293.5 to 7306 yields 6.71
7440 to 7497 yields 8.46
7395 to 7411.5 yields 8.12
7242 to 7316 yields 6.23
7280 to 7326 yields 6.76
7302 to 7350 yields 7.2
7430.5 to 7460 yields 8.37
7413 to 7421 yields 8.16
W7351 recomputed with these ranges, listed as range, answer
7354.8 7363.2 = 7.49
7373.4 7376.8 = 7.84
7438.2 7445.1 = 8.43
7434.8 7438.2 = 8.26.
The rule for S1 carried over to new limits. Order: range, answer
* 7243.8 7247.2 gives 5.28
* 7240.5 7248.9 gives 5.3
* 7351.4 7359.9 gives 7.48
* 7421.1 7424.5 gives 8.19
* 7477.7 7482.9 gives 8.65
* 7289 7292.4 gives 6.5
